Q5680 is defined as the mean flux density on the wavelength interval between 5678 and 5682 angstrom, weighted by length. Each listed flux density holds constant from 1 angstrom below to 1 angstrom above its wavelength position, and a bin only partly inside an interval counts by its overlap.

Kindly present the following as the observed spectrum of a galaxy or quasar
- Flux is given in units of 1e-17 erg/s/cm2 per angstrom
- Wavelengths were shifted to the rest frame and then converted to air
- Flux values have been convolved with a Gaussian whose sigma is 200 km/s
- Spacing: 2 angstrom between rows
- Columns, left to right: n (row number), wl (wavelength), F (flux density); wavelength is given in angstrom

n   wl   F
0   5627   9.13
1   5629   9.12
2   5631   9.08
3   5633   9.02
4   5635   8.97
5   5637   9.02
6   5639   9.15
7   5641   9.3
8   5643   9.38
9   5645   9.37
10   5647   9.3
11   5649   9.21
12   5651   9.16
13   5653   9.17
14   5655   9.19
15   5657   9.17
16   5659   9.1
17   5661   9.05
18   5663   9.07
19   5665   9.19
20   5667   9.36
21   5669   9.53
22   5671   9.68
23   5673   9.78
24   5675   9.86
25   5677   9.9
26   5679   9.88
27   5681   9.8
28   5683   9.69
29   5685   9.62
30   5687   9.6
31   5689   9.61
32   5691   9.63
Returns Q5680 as 9.84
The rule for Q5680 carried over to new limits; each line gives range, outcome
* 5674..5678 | 9.88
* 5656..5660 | 9.13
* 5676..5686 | 9.78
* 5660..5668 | 9.17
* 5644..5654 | 9.24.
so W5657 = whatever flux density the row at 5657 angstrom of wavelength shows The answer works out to 9.17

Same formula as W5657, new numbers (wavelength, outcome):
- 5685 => 9.62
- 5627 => 9.13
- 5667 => 9.36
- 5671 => 9.68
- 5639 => 9.15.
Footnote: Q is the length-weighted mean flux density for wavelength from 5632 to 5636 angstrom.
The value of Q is 9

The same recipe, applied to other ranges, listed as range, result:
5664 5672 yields 9.44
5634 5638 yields 9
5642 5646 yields 9.38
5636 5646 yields 9.24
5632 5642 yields 9.09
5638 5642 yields 9.23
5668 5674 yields 9.66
